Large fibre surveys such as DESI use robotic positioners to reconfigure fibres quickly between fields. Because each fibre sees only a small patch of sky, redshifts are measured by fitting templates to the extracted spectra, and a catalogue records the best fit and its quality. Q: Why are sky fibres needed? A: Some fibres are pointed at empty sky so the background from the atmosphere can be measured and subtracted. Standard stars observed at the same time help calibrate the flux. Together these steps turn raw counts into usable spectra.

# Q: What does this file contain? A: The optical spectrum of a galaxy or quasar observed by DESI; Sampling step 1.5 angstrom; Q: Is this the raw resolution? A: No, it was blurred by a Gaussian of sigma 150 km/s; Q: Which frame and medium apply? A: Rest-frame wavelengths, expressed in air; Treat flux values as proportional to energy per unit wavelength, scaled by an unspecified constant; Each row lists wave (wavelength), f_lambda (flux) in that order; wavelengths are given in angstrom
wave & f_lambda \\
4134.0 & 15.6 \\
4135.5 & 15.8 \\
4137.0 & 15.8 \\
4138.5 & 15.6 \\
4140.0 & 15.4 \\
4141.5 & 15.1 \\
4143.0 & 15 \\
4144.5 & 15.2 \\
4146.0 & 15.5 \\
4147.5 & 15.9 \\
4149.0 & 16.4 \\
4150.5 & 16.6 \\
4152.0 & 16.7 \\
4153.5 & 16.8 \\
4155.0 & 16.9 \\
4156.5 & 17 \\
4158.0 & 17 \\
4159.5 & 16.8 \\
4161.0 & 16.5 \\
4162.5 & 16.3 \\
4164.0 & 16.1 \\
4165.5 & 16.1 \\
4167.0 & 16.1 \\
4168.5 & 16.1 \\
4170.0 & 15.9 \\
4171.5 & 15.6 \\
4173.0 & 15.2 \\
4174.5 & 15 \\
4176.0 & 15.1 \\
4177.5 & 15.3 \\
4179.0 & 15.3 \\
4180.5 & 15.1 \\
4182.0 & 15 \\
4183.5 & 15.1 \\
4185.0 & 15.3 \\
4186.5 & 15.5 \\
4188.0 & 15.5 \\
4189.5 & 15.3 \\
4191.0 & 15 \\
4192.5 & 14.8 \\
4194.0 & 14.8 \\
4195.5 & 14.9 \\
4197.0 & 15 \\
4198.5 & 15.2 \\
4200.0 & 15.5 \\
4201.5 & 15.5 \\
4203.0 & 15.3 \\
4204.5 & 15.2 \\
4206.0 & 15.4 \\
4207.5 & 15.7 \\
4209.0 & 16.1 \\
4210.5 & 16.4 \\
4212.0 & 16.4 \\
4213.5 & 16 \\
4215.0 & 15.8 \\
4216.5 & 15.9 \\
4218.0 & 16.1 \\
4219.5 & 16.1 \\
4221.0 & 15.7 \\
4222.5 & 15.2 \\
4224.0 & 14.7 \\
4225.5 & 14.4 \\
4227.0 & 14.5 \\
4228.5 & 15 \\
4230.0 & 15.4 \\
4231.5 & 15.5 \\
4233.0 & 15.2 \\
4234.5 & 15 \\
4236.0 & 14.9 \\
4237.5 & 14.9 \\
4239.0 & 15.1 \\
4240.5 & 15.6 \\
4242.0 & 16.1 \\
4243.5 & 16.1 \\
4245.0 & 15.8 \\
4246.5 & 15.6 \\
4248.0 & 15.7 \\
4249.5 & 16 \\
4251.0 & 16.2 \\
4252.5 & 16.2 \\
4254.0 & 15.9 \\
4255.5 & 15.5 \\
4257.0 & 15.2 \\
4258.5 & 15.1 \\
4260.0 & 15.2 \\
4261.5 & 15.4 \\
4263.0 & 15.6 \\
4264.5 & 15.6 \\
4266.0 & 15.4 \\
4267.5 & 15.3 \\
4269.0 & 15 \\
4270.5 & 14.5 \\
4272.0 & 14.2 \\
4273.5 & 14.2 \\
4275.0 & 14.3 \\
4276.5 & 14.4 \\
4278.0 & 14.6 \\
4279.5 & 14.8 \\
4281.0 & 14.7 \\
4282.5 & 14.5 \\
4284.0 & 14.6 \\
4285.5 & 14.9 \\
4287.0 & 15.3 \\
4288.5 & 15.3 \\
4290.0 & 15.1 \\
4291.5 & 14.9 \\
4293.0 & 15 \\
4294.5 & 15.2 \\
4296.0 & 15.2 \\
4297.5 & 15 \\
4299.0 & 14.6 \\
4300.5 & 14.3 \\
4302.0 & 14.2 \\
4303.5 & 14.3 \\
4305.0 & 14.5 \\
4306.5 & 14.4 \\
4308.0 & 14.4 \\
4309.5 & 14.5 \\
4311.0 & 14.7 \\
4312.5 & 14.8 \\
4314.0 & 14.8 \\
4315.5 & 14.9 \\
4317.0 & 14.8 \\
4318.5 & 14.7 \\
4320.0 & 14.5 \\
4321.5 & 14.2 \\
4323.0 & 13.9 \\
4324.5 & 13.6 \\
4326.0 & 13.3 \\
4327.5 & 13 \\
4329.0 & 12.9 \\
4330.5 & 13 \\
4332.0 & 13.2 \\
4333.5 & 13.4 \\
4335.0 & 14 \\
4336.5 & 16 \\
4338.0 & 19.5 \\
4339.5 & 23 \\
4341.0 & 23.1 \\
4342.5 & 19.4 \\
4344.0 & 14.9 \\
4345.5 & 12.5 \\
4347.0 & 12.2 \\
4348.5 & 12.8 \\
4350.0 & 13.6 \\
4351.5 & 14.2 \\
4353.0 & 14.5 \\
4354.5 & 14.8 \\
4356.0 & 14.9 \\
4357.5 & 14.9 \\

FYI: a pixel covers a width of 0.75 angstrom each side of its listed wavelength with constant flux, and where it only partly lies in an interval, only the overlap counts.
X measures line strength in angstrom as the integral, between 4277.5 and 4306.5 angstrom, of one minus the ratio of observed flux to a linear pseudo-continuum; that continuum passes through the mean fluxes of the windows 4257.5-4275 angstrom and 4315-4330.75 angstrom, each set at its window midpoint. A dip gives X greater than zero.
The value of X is -0.54 angstrom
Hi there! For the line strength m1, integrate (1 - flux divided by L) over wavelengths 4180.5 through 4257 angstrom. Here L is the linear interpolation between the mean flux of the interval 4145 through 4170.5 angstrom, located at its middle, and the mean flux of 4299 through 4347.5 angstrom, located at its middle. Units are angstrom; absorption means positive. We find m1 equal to 2.0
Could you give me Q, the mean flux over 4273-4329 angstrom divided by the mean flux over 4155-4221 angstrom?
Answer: 0.93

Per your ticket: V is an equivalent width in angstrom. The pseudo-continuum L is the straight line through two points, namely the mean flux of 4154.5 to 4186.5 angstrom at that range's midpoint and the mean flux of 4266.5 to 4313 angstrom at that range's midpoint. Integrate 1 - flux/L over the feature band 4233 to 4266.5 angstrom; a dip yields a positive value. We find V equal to -1.0 angstrom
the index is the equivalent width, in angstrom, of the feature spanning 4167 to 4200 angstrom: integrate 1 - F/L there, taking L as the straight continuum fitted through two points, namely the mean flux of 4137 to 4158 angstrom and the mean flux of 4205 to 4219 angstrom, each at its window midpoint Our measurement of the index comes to 1.51 angstrom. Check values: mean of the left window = 16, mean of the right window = 16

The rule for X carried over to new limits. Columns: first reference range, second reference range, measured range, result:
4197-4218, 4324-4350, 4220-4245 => 0.6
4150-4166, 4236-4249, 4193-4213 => 0.7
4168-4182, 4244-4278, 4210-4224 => -0.5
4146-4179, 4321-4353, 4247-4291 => 0.9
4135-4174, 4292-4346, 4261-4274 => 0.3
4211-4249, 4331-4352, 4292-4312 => 1.4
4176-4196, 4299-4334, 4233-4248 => -0.8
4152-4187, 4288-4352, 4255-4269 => -0.1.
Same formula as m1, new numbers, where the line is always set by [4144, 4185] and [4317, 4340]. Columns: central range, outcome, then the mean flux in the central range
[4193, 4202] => 0.3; 15.1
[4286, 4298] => -0.1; 15.1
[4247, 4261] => -0.4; 15.7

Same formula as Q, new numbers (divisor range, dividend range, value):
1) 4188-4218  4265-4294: 0.95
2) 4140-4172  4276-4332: 0.90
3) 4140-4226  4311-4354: 0.95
